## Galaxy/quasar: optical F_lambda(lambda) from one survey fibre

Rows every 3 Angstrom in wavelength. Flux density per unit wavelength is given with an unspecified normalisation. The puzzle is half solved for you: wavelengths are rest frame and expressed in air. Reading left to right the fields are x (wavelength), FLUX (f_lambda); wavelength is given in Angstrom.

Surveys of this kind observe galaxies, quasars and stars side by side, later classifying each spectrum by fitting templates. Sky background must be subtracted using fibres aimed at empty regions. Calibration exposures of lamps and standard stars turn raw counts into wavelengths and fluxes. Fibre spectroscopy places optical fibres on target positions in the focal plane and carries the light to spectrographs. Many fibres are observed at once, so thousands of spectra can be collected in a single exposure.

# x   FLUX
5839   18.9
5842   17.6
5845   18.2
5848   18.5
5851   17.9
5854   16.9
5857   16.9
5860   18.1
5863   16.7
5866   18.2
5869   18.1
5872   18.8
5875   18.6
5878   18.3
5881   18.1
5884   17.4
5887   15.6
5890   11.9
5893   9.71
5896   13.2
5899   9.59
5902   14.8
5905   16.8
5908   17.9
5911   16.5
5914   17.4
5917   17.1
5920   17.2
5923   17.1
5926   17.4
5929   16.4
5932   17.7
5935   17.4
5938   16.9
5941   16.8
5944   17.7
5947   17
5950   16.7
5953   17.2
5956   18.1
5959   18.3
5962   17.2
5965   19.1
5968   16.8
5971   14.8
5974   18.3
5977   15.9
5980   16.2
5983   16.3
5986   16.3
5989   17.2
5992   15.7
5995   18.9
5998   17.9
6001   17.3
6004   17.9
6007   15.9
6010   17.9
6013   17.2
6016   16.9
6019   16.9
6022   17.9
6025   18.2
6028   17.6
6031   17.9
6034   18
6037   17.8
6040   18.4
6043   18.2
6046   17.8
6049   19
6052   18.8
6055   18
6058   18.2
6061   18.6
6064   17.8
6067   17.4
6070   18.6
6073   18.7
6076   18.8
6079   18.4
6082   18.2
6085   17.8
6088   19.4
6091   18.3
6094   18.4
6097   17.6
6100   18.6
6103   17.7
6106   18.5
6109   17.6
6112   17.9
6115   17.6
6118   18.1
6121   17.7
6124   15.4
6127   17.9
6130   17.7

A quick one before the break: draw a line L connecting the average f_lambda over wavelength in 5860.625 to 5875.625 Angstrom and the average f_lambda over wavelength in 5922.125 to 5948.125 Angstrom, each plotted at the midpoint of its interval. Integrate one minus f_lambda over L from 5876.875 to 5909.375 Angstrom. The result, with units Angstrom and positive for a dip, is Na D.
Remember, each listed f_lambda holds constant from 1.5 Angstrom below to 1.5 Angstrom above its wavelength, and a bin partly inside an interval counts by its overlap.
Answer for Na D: 5.4 Angstrom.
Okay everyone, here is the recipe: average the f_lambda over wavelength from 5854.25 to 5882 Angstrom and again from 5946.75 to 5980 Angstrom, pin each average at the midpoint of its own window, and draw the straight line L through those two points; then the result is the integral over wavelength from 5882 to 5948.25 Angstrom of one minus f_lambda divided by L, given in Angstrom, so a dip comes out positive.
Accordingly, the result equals 6.22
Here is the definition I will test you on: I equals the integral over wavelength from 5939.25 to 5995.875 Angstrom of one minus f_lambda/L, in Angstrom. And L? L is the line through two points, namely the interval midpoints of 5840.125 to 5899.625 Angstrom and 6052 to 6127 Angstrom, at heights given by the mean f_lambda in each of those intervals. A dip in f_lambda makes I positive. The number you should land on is 0.5 Angstrom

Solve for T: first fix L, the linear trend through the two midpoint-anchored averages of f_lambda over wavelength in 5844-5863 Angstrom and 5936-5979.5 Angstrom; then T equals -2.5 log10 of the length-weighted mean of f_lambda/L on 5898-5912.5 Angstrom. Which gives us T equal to 0.14 mag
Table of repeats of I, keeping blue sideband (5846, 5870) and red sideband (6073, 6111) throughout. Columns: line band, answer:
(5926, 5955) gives 1.2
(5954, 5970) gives 0.1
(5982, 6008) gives 1.4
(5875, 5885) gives -0.2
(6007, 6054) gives 0.7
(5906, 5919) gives 0.4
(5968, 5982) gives 1.3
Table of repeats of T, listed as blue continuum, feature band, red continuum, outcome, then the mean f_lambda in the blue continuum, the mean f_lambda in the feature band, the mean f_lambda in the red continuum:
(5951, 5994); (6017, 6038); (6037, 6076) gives 0.01 mag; 17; 17.7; 18.3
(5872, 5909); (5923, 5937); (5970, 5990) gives -0.09 mag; 15.3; 17.2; 16.4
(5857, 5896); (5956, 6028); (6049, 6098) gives 0.02 mag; 16.5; 17.2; 18.3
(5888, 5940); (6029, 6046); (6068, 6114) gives -0.03 mag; 15.6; 18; 18.3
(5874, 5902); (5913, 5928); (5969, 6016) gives -0.12 mag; 14.6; 17.2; 16.9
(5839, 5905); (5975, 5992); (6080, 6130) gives 0.05 mag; 16.4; 16.4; 17.9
